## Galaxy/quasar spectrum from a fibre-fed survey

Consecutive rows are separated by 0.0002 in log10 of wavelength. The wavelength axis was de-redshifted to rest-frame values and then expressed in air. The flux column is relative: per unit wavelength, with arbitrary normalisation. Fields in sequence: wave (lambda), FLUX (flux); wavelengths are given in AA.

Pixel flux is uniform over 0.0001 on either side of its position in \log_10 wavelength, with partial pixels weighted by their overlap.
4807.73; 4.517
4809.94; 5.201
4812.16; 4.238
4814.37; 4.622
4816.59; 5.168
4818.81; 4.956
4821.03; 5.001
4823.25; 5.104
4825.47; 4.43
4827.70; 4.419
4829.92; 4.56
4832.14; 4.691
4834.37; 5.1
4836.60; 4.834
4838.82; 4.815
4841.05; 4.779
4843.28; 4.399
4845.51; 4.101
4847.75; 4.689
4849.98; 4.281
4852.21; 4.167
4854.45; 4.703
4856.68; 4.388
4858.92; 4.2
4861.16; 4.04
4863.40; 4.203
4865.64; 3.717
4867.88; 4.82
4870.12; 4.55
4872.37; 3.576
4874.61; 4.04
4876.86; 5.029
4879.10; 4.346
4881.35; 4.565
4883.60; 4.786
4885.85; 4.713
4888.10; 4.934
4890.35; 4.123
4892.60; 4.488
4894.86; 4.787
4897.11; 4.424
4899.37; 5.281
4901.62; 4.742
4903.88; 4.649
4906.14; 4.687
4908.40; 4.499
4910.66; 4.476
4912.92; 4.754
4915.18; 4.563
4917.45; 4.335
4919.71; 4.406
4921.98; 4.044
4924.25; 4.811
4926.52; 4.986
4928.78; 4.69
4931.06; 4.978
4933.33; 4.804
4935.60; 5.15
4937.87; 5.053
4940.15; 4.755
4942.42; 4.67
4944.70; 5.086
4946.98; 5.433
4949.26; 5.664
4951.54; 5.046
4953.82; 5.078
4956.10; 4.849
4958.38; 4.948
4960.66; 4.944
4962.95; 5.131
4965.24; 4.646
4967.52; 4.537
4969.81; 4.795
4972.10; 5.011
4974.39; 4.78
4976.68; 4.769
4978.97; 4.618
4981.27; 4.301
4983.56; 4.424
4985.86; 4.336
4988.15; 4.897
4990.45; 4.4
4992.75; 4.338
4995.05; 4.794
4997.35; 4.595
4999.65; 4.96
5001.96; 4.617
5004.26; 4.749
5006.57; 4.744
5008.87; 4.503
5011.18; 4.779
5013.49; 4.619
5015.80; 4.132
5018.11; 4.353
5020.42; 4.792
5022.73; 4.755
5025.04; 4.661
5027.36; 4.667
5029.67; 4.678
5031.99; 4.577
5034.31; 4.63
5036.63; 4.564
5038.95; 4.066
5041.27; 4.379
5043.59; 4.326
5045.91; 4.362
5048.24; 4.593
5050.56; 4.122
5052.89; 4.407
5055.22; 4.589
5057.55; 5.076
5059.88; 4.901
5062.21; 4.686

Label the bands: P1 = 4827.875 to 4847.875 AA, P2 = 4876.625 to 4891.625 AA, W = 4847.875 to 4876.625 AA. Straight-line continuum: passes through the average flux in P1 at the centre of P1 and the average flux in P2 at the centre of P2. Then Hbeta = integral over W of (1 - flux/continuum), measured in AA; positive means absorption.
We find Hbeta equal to 2.3 AA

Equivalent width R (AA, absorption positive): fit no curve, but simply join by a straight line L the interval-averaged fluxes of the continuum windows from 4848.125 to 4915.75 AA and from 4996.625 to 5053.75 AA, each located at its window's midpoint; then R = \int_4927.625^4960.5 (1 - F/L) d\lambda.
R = -3.6 AA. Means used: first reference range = 4.49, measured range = 5.01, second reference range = 4.55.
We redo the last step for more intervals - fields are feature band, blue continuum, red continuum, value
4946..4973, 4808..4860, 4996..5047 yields -2.4 AA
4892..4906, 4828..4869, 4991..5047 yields -0.7 AA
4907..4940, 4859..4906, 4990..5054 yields -1.3 AA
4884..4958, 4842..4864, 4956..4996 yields -4.2 AA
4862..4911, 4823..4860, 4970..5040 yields 0.6 AA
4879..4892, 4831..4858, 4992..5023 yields 0.0 AA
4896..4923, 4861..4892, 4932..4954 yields 0.9 AA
